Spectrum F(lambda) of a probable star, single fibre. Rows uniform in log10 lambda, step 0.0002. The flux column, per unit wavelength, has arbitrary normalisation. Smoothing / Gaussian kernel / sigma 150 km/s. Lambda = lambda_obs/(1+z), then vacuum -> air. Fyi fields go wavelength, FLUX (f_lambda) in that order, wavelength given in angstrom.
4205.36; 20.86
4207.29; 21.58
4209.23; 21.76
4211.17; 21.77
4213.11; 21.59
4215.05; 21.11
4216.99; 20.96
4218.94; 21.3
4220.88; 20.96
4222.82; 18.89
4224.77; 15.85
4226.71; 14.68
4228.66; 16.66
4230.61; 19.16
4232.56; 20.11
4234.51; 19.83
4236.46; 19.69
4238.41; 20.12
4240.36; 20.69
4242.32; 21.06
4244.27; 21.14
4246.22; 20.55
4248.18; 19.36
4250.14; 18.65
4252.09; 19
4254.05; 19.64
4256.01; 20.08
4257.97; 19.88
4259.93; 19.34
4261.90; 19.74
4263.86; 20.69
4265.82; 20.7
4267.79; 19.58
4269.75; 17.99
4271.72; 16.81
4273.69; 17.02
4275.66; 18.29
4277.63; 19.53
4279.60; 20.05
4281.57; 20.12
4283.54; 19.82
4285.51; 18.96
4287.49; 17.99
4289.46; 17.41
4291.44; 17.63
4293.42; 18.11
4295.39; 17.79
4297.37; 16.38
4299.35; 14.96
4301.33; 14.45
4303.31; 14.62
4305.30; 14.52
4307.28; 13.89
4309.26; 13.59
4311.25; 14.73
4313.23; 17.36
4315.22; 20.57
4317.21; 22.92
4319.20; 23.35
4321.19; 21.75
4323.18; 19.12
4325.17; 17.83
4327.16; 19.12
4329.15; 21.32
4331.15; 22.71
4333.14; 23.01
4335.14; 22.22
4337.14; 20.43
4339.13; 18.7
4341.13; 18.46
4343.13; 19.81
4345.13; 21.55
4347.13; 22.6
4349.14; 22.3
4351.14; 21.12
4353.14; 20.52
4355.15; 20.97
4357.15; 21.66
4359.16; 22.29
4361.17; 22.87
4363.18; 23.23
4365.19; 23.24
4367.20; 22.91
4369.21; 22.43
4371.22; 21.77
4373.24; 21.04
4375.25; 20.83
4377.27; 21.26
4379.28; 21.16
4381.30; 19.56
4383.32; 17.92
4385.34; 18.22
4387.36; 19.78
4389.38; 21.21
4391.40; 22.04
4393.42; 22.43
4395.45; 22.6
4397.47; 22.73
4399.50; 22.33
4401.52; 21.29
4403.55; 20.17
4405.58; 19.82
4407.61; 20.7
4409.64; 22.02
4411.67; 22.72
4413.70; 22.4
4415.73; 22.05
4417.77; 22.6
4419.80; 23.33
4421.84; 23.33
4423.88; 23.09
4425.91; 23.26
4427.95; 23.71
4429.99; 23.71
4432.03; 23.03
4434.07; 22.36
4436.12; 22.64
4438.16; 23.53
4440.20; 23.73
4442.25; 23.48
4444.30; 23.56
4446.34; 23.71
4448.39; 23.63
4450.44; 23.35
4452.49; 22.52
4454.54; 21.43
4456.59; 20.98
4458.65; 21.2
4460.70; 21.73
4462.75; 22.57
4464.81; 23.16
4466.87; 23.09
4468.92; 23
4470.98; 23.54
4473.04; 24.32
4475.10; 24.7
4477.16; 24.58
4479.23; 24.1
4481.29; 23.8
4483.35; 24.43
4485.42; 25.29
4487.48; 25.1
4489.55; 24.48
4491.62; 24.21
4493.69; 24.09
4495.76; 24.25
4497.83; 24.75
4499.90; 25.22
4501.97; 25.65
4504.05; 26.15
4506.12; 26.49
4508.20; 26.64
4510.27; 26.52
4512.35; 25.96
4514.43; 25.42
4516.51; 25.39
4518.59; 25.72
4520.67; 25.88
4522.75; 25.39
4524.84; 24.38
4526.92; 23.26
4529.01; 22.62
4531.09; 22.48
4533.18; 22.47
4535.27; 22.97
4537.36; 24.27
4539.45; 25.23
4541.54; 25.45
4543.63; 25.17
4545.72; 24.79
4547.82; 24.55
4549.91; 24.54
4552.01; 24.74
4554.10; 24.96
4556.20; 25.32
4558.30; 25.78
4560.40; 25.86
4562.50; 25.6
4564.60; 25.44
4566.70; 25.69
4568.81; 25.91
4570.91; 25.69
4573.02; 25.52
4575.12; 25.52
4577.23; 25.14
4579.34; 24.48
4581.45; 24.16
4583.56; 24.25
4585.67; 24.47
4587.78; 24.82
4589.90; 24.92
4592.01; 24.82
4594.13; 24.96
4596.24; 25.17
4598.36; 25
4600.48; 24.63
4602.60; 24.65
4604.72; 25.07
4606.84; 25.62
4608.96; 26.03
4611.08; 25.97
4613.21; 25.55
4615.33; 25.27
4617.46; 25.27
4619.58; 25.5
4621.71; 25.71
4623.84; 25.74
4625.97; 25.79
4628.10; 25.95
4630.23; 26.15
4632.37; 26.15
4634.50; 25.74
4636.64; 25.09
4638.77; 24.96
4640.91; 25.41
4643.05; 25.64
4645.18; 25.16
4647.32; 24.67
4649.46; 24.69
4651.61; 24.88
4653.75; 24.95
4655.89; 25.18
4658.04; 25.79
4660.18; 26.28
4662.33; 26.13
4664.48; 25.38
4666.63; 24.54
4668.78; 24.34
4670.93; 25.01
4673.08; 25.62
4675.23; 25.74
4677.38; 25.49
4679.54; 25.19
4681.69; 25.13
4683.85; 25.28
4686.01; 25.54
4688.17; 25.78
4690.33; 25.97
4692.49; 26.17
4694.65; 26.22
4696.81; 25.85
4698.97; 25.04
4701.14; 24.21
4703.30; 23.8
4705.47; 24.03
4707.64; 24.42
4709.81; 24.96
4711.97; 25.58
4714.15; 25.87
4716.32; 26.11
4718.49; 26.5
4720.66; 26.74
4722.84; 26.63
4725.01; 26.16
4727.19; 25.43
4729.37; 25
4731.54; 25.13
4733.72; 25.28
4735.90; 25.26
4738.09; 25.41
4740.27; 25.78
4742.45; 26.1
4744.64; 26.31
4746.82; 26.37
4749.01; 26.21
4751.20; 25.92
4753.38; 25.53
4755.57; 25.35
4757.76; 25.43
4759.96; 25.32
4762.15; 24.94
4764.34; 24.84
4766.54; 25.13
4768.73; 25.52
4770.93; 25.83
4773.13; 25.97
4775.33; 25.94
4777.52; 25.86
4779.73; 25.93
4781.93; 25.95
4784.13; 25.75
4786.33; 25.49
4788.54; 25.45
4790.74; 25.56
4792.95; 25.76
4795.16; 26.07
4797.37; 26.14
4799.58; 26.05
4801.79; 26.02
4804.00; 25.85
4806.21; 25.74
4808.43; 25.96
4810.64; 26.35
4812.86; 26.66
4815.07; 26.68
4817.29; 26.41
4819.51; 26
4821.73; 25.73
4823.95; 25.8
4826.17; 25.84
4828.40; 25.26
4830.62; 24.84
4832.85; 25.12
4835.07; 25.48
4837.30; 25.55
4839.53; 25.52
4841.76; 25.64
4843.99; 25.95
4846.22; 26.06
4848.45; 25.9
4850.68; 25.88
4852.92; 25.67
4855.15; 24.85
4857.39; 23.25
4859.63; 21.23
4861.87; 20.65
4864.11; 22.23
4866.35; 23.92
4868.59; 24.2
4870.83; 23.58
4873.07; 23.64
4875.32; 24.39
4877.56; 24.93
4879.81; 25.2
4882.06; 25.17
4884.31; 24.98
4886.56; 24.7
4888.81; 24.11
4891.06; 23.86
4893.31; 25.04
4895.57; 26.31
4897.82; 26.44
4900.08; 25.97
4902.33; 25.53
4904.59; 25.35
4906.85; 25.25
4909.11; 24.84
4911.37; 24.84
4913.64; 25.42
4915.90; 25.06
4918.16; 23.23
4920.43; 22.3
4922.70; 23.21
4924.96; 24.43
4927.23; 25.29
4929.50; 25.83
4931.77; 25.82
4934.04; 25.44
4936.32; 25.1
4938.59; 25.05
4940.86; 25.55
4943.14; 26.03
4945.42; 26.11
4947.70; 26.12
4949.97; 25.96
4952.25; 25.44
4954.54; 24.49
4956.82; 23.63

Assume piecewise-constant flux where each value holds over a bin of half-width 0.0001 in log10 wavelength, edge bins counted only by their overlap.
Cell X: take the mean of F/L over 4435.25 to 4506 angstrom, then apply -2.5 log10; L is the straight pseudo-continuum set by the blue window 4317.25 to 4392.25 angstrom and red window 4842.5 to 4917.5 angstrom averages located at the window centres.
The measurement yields -0.09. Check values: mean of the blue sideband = 21.1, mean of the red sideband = 24.7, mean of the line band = 23.7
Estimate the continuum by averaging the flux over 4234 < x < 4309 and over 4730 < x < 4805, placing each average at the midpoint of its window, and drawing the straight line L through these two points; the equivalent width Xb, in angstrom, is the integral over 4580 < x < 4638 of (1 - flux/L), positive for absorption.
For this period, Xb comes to -4.6 angstrom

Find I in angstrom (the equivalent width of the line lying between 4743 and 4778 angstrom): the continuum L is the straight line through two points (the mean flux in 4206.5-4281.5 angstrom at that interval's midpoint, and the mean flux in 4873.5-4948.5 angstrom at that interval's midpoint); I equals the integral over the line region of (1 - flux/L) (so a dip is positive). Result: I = -2.7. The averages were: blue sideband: 19.6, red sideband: 25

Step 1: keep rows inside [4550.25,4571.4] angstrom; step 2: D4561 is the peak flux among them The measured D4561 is 25.91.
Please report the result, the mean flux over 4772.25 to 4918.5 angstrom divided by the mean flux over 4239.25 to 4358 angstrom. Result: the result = 1.31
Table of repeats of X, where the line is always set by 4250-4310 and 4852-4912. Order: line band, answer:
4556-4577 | -0.213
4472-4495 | -0.209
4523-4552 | -0.161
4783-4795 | -0.097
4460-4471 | -0.145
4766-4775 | -0.107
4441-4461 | -0.143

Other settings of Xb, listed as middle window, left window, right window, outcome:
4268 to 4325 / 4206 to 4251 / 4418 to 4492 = 8.3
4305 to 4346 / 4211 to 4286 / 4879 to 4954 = 1.4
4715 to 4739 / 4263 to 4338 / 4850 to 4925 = -3.1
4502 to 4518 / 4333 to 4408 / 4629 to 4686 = -1.9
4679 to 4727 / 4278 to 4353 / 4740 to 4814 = -1.6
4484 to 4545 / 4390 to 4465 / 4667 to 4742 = -3.7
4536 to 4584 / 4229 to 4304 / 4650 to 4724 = -3.5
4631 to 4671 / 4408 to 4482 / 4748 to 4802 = -1.0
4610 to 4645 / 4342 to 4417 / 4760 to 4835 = -2.3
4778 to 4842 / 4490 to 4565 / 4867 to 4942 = -2.4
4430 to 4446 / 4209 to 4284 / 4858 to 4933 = -1.7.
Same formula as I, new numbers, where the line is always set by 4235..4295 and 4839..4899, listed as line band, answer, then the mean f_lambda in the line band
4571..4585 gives -1.82 angstrom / 24.9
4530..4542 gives -1.14 angstrom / 23.7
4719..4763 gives -4.29 angstrom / 25.7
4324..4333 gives -0.28 angstrom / 20.5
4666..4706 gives -3.94 angstrom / 25.2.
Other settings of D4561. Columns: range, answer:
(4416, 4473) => 23.73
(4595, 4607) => 25.62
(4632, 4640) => 26.15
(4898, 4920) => 25.97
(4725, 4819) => 26.68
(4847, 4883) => 25.9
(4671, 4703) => 26.22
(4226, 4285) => 21.14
